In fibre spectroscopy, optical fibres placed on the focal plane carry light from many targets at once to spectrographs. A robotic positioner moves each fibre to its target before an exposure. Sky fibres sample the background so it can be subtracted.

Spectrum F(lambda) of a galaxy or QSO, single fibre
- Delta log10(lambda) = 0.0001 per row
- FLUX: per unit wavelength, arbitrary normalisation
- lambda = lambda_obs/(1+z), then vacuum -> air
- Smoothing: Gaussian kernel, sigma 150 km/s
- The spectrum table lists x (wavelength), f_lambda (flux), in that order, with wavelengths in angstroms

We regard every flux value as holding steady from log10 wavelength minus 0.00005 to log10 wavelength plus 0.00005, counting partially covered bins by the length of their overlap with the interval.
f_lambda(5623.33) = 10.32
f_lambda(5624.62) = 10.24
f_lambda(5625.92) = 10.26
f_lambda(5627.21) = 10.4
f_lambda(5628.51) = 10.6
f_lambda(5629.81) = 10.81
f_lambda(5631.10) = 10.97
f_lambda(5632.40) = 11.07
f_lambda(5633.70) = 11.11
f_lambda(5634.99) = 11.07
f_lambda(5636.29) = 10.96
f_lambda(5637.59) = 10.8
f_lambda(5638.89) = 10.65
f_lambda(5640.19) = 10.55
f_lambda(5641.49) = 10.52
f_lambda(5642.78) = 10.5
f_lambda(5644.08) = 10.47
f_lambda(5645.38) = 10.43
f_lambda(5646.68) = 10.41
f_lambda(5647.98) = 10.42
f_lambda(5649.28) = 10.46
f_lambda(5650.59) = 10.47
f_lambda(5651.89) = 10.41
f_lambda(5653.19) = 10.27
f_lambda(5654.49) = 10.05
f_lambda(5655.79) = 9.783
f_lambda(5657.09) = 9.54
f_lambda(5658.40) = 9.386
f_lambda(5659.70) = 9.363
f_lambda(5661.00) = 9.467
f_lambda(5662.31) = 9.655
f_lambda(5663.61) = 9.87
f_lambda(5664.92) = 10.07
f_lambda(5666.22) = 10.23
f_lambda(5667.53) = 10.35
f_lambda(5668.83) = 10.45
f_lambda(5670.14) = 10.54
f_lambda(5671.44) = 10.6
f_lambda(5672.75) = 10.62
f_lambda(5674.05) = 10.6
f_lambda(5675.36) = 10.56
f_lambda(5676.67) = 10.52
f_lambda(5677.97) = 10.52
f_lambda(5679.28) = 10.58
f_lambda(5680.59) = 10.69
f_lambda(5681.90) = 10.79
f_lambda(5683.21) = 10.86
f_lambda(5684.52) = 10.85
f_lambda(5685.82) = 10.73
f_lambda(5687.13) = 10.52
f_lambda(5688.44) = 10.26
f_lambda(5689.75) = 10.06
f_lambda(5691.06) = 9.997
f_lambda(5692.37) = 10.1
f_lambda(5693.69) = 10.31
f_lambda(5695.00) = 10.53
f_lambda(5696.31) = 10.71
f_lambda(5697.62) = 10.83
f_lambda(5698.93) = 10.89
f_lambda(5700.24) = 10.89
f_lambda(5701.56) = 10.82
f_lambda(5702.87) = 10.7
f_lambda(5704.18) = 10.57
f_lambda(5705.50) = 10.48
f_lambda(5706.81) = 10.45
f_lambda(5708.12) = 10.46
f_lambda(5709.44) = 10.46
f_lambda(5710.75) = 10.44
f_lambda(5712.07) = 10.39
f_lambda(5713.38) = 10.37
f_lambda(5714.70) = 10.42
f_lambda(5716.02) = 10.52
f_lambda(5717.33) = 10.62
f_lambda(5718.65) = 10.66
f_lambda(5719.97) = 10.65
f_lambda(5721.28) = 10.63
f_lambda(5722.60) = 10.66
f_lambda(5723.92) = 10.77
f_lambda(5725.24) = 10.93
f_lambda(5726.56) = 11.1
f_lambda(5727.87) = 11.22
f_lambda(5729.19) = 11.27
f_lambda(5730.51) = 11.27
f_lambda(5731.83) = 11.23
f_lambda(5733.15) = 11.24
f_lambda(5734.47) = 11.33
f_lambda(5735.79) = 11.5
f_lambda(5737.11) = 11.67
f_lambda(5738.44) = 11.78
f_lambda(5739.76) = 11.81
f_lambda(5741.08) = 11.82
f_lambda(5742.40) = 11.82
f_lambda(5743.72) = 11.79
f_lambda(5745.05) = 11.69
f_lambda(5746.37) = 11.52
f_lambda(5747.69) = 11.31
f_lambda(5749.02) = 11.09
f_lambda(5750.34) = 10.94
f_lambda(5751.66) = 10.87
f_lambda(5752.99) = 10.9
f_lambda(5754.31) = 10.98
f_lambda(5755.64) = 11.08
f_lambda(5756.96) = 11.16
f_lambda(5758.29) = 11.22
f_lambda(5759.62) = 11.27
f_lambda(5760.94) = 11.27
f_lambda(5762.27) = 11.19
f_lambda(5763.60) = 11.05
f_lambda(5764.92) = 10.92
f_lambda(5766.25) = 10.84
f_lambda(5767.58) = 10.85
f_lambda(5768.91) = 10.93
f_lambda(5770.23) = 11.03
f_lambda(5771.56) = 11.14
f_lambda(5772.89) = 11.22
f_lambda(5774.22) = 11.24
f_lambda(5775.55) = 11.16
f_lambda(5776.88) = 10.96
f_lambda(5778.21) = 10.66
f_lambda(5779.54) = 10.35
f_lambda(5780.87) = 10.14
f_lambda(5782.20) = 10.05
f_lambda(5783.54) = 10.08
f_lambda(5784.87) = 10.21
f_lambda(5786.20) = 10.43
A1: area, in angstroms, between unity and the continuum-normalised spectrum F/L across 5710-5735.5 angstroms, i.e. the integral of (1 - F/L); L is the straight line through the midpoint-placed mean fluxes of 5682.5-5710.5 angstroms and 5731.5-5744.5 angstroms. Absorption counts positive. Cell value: 0.9 angstroms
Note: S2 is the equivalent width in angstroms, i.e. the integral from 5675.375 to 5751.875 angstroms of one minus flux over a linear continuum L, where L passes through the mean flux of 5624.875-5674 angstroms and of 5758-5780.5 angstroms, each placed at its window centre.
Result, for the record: -1.1 angstroms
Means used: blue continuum 10.4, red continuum 11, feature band 10.9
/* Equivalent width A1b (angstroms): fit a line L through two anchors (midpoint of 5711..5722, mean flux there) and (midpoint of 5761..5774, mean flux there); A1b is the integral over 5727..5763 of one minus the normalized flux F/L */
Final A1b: -1.8 angstroms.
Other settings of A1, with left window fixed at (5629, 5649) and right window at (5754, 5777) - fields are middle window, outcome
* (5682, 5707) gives 0.7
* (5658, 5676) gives 1.1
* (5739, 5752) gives -0.5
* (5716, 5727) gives 0.2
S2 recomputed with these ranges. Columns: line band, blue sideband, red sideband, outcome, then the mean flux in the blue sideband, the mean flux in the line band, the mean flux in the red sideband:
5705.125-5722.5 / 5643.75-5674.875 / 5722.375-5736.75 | 0.69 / 10.2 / 10.5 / 11.2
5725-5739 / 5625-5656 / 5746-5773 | -0.47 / 10.6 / 11.3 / 11.1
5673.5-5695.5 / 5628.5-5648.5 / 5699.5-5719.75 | 0.23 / 10.7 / 10.5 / 10.6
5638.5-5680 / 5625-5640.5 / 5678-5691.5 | 1.52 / 10.8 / 10.3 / 10.5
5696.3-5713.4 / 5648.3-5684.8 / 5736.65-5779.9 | 0.07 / 10.3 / 10.6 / 11.2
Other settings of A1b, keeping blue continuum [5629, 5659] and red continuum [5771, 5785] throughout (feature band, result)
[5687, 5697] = 0.23 angstroms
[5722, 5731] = -0.37 angstroms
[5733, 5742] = -0.86 angstroms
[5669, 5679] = -0.03 angstroms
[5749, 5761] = -0.49 angstroms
